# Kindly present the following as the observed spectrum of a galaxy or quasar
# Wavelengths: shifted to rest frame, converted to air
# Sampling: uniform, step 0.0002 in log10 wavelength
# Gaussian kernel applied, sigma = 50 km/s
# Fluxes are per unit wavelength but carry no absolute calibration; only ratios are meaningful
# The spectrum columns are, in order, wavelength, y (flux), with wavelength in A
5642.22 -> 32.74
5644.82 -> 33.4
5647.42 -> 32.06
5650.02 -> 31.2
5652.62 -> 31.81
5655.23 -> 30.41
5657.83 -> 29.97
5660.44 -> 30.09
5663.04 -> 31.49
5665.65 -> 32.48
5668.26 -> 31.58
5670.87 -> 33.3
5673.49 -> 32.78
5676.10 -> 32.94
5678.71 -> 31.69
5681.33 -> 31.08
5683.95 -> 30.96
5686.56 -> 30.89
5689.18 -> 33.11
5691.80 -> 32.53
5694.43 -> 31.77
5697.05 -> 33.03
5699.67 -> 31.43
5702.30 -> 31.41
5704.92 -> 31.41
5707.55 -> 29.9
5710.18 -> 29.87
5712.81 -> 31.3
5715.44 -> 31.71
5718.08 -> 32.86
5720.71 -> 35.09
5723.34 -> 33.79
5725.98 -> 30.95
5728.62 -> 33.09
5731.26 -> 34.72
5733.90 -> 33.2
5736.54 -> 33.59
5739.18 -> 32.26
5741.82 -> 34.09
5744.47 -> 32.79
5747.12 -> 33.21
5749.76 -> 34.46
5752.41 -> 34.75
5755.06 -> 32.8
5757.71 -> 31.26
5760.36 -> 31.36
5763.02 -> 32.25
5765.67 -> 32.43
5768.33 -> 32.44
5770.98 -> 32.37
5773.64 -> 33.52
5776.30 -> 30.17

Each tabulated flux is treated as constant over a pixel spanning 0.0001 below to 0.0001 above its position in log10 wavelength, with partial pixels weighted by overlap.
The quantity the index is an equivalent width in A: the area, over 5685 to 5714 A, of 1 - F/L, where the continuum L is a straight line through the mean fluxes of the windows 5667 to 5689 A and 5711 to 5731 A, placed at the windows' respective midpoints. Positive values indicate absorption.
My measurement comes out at 0.74 A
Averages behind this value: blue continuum 32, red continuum 32.7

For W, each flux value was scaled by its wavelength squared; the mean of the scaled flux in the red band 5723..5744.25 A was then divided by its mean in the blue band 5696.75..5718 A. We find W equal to 1.07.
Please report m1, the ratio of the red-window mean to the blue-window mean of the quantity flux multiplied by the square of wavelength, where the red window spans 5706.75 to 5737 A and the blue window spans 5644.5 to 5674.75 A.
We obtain 1.05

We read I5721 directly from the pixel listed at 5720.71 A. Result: 35.09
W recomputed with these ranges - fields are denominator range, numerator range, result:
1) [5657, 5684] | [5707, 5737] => 1.04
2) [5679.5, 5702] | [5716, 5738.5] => 1.06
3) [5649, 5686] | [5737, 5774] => 1.07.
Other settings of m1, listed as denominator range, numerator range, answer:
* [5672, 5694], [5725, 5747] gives 1.05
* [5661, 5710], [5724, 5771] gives 1.06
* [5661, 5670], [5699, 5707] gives 1.00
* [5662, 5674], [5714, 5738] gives 1.05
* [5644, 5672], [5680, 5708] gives 1.01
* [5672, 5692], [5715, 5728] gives 1.04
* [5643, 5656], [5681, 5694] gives 1.01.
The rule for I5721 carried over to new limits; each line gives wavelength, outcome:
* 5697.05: 33.03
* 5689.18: 33.11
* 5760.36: 31.36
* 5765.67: 32.43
